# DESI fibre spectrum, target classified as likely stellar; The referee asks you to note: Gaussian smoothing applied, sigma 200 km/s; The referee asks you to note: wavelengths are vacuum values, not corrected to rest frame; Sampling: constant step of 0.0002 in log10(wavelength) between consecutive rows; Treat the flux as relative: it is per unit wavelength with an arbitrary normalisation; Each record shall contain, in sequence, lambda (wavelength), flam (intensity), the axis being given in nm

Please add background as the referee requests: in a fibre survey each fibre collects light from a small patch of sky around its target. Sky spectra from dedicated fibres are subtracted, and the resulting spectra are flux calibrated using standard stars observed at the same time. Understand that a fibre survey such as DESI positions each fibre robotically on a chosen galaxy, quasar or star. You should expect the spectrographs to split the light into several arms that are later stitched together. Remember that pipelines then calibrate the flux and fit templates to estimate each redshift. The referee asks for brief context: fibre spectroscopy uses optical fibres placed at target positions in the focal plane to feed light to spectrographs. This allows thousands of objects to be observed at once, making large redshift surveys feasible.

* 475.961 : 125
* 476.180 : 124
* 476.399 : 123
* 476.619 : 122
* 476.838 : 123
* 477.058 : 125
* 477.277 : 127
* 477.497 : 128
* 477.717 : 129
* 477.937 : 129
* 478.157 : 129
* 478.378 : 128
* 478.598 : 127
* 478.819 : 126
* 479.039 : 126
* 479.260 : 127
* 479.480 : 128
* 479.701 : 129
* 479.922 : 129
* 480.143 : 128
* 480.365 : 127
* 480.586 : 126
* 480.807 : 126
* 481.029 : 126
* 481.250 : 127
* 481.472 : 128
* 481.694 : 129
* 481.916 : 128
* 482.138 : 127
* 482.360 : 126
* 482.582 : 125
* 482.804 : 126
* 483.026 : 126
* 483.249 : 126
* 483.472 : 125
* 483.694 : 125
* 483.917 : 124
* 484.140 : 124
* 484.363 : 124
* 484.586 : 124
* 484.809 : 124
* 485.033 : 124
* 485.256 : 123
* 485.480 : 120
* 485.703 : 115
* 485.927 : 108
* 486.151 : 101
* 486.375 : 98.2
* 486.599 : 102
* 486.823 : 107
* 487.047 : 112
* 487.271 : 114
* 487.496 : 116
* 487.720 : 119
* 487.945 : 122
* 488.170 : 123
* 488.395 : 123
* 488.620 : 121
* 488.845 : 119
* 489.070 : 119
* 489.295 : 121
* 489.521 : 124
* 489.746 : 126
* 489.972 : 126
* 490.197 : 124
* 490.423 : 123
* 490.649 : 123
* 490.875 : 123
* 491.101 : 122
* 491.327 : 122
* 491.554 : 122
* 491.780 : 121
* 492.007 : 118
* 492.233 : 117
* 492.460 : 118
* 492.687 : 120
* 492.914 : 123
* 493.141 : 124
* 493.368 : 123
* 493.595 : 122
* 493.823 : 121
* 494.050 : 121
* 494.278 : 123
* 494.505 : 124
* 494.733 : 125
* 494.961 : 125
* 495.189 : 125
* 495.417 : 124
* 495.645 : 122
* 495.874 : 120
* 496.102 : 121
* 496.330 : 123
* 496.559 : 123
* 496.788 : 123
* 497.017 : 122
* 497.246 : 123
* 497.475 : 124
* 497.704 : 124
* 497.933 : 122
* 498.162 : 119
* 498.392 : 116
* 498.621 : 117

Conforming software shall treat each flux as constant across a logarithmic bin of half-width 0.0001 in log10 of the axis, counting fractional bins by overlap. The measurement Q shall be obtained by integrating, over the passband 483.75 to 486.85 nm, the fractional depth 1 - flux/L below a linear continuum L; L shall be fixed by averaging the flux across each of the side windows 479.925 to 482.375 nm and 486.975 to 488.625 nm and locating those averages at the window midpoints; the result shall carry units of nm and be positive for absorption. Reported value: 0.15 nm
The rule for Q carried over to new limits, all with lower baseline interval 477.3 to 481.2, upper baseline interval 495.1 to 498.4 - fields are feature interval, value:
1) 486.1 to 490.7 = 0.27 nm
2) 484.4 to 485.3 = 0.01 nm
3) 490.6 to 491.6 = 0.01 nm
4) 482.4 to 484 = 0.01 nm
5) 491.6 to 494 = 0.05 nm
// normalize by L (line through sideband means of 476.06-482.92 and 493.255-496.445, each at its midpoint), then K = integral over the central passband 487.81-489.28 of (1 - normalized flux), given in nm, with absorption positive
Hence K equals 0.039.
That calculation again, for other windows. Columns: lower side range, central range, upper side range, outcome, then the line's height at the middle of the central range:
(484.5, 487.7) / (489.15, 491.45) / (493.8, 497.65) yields -0.111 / 118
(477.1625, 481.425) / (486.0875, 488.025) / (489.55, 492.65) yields 0.214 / 124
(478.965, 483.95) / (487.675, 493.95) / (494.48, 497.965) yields 0.135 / 124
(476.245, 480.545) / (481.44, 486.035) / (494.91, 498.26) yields 0.066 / 126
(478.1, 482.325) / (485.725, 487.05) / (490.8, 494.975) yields 0.211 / 125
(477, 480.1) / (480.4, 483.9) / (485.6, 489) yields -0.130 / 122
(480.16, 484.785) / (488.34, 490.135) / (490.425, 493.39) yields 0.002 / 123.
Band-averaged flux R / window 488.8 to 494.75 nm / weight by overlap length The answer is 122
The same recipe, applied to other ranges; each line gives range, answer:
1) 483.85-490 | 118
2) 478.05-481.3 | 127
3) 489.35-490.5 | 124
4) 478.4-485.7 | 126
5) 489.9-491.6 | 123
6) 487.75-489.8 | 122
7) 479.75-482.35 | 127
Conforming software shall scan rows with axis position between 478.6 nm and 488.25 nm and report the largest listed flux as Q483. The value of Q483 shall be 129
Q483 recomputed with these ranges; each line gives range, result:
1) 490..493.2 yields 124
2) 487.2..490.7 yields 126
